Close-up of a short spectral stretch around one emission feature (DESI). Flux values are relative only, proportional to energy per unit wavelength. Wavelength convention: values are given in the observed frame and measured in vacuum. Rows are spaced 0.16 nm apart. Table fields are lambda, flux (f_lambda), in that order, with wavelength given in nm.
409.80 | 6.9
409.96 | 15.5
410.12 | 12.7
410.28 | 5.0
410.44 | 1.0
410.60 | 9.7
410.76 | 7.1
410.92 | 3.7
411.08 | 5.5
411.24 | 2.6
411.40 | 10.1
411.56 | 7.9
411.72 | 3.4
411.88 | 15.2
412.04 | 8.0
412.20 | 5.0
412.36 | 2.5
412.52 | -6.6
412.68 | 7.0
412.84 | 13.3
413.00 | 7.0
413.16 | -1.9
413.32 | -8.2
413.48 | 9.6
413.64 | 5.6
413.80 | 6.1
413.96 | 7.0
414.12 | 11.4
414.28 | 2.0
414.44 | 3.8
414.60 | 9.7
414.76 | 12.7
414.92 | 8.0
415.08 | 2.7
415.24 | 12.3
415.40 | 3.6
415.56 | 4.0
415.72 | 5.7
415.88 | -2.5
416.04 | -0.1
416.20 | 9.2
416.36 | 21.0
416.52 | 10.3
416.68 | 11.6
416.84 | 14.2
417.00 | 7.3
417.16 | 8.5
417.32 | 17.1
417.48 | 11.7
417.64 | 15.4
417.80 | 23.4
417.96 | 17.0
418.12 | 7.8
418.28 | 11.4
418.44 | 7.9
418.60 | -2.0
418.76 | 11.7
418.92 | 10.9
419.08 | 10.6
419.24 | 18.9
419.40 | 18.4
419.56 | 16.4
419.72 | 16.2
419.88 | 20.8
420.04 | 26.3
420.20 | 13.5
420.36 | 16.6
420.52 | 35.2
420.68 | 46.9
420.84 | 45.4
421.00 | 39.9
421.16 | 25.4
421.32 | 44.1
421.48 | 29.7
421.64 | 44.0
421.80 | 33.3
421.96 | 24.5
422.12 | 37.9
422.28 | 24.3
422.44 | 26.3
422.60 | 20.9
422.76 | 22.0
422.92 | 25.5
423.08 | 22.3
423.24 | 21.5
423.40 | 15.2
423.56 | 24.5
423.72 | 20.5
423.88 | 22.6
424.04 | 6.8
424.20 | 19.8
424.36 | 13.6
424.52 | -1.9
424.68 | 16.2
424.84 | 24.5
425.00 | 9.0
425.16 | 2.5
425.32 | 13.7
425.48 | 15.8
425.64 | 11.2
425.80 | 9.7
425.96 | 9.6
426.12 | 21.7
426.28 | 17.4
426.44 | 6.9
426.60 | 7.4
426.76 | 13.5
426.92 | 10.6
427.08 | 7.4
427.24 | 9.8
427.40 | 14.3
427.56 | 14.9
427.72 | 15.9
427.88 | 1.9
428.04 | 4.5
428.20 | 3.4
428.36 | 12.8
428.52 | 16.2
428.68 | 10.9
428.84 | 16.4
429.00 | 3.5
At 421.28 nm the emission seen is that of Lyman alpha 1216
